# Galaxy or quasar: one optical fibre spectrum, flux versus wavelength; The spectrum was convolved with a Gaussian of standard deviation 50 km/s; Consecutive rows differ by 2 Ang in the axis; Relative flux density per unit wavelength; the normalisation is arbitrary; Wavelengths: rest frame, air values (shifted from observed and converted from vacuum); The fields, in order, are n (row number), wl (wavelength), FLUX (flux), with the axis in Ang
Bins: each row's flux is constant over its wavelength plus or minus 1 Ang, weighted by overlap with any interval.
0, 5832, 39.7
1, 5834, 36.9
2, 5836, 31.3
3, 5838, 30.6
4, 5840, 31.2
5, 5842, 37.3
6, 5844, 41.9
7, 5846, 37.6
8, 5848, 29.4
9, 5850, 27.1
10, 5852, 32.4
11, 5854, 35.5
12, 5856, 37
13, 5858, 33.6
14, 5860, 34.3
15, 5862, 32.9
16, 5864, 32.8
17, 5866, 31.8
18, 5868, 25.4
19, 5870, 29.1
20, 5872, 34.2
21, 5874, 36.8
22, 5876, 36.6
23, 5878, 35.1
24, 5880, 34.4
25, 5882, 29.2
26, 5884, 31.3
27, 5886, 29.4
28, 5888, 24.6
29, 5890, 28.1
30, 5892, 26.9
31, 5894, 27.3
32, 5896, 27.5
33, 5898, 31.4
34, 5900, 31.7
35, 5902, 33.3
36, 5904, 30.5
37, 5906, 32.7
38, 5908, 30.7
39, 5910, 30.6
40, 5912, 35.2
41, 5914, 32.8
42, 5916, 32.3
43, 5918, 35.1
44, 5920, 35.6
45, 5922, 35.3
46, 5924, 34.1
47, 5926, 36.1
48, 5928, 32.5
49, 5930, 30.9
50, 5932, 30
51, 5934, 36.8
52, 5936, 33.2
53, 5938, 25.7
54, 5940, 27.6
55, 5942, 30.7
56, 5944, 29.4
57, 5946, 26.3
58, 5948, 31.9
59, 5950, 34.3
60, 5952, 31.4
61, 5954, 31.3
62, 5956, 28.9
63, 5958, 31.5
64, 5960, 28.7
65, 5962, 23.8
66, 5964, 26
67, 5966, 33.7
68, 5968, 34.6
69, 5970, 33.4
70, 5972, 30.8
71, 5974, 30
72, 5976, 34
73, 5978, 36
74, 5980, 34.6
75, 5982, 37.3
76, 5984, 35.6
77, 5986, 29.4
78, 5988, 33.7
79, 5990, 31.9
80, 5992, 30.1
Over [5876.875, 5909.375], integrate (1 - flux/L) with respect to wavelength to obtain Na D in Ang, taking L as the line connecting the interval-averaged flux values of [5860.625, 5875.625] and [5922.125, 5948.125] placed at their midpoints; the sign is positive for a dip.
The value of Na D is 1.6 Ang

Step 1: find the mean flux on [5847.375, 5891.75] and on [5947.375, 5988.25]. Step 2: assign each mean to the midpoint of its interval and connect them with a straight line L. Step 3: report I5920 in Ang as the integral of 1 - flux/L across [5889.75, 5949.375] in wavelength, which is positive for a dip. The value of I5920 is 0.7 Ang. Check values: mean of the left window 31.8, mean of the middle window 31.5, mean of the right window 31.9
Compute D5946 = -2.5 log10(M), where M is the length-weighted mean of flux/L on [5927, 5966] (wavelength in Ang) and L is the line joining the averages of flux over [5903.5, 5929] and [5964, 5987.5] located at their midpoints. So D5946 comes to 0.11 mag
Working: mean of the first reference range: 33.4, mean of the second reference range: 33.3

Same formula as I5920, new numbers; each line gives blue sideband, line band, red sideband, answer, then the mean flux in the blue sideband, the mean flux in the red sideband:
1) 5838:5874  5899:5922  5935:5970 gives -1.09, 33.2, 30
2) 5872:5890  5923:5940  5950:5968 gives -0.78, 32.1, 30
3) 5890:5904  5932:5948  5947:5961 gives 0.35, 29.6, 31.1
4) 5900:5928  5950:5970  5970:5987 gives 1.82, 33.3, 33.5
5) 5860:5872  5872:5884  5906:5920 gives -1.00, 31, 33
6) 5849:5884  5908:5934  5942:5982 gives -1.23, 32.8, 31.2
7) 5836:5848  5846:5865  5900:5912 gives 0.65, 34.8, 31.9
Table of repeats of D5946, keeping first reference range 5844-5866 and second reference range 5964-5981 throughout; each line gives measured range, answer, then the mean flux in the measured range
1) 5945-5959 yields 0.08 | 30.8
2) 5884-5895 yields 0.21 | 27.6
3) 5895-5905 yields 0.08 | 30.9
